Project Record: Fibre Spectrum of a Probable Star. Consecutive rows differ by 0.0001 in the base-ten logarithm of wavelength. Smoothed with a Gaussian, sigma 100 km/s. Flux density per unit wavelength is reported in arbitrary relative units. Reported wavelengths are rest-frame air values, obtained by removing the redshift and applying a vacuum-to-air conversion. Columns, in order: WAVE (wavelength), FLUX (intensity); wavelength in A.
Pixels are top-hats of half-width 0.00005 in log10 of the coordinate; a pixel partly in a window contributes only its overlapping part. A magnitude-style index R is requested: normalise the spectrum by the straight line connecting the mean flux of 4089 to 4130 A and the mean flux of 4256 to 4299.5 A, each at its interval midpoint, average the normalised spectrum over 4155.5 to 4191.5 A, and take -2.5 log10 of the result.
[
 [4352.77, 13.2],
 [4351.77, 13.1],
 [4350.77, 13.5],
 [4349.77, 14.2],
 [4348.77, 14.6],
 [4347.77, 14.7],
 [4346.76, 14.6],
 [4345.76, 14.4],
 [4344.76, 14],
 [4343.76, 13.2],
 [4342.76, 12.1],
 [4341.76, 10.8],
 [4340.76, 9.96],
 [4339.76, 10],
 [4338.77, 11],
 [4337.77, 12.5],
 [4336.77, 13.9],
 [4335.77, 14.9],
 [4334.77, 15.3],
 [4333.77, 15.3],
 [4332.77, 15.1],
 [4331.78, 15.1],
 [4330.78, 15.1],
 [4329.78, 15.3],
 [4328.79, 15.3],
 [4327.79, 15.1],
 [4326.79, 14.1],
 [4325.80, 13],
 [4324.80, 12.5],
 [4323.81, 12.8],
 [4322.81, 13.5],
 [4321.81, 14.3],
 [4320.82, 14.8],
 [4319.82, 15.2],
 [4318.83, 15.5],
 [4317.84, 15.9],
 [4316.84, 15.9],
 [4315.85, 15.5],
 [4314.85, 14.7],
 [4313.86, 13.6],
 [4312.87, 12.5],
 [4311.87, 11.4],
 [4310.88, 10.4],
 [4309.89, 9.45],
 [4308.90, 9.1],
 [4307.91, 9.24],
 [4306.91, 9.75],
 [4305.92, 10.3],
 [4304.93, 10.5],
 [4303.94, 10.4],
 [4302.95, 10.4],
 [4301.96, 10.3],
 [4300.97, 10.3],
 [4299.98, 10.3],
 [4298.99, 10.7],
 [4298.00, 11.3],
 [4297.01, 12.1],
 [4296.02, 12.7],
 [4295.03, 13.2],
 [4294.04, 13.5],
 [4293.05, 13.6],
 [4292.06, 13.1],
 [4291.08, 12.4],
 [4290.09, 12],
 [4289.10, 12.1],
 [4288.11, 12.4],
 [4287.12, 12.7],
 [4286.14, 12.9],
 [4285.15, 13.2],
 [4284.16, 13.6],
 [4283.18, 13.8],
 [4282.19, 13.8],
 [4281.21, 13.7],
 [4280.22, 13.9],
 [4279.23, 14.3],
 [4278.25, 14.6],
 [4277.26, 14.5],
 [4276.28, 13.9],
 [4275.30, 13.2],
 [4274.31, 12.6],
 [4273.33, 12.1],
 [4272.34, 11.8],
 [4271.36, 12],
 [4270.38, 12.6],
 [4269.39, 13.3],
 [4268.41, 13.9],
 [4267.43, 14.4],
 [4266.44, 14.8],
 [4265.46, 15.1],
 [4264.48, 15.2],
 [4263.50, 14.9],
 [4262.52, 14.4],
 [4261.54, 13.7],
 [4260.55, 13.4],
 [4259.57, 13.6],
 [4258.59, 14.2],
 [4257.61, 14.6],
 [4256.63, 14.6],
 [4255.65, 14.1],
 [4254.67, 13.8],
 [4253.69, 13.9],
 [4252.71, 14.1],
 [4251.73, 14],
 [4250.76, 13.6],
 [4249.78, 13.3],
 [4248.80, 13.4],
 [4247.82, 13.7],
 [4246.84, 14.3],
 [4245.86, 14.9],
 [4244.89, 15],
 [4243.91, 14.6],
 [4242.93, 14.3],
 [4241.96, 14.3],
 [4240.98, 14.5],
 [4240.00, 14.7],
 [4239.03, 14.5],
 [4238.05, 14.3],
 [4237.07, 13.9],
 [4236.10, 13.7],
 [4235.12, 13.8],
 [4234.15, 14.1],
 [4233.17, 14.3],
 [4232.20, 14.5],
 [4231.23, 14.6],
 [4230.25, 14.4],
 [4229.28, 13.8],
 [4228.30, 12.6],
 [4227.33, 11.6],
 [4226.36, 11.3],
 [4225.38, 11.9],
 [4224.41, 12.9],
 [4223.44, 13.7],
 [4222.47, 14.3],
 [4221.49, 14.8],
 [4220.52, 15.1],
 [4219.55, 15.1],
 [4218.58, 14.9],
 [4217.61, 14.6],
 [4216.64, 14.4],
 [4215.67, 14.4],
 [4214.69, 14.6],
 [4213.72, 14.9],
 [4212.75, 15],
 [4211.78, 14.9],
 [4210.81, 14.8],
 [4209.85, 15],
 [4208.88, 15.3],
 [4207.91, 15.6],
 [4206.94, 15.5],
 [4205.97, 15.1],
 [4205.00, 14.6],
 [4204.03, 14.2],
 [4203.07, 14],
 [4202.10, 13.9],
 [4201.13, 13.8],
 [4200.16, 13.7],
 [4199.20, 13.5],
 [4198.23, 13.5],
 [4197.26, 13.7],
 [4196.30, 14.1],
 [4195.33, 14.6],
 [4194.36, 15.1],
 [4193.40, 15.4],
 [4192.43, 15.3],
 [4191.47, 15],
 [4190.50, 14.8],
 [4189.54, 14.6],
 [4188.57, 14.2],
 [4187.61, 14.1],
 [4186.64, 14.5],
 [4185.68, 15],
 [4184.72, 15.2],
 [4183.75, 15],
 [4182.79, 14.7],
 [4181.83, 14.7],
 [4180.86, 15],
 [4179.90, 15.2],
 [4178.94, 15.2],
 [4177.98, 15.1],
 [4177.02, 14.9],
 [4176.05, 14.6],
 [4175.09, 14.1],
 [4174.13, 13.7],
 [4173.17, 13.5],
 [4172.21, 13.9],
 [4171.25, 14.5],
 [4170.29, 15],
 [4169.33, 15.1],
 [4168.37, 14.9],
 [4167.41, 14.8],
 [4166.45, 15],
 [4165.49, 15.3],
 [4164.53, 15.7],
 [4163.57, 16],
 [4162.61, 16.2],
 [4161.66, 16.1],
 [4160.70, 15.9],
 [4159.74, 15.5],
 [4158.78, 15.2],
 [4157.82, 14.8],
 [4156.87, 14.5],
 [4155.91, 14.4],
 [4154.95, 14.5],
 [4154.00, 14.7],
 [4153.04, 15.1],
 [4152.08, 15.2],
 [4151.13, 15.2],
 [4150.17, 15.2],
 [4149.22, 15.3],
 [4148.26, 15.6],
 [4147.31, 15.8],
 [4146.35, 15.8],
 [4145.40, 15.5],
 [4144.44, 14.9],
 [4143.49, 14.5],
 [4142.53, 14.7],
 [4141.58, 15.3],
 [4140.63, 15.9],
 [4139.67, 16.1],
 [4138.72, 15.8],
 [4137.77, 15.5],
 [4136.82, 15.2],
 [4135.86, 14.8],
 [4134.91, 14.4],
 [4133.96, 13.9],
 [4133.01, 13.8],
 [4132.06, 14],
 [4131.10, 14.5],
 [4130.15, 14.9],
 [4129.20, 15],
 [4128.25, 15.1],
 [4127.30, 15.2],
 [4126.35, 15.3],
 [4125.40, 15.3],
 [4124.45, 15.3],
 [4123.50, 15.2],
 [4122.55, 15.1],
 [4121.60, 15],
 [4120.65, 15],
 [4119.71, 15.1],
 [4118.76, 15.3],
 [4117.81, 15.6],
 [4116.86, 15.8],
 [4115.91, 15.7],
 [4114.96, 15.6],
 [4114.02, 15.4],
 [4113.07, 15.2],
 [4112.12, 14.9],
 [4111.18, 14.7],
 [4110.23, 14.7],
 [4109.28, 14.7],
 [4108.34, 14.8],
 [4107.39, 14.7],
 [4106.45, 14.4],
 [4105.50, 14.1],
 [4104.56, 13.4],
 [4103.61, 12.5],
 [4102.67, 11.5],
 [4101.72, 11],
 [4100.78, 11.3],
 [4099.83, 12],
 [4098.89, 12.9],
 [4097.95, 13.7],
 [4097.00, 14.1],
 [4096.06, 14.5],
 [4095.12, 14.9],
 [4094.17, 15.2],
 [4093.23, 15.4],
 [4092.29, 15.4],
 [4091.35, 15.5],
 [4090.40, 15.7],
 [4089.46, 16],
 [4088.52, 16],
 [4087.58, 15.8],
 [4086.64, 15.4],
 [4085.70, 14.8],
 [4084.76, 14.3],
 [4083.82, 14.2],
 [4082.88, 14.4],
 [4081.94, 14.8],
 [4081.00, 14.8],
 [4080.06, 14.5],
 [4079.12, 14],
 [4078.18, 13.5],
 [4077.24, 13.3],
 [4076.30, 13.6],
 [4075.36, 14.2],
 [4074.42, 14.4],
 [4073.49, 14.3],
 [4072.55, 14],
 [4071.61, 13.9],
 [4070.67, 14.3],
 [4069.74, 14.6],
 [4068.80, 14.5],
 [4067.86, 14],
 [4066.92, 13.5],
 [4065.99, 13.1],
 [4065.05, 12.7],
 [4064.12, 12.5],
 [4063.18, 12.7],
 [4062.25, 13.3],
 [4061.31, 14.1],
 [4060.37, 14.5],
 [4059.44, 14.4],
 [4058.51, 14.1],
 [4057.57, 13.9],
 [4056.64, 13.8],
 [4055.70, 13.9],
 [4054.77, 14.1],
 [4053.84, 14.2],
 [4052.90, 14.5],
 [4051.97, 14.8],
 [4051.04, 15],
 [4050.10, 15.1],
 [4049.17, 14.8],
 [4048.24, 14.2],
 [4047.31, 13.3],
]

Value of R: -0.057 mag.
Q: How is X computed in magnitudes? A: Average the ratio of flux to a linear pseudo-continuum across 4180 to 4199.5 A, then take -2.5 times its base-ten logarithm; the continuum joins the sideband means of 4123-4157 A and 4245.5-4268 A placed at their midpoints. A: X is 0.00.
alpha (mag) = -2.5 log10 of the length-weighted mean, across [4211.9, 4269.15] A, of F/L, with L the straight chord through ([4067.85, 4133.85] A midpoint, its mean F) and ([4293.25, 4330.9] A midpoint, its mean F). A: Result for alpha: -0.07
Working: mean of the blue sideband 14.5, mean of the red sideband 12.6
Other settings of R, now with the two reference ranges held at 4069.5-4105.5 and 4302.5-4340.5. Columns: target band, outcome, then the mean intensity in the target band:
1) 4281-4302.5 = 0.07 mag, 12.4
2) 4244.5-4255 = -0.05 mag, 14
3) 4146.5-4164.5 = -0.11 mag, 15.3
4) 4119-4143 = -0.08 mag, 15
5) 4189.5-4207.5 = -0.06 mag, 14.4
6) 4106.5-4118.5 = -0.08 mag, 15.1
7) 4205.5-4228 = -0.06 mag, 14.3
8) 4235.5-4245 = -0.07 mag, 14.3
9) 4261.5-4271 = -0.07 mag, 14.2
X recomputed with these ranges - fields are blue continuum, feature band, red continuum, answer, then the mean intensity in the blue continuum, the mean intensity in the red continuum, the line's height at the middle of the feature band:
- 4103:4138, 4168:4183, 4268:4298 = -0.03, 14.8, 13.1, 14.2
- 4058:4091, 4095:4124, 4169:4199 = 0.01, 14.2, 14.6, 14.4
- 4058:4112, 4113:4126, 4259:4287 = -0.10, 14.1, 13.7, 14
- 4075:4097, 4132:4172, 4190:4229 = -0.05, 14.8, 14.3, 14.5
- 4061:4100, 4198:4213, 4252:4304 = -0.08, 14.3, 13.2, 13.6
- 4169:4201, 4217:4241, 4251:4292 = 0.01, 14.6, 13.6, 14.1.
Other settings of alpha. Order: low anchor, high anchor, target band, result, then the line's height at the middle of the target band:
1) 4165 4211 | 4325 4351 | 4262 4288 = 0.036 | 14.1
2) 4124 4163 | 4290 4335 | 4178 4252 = -0.013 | 14.2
